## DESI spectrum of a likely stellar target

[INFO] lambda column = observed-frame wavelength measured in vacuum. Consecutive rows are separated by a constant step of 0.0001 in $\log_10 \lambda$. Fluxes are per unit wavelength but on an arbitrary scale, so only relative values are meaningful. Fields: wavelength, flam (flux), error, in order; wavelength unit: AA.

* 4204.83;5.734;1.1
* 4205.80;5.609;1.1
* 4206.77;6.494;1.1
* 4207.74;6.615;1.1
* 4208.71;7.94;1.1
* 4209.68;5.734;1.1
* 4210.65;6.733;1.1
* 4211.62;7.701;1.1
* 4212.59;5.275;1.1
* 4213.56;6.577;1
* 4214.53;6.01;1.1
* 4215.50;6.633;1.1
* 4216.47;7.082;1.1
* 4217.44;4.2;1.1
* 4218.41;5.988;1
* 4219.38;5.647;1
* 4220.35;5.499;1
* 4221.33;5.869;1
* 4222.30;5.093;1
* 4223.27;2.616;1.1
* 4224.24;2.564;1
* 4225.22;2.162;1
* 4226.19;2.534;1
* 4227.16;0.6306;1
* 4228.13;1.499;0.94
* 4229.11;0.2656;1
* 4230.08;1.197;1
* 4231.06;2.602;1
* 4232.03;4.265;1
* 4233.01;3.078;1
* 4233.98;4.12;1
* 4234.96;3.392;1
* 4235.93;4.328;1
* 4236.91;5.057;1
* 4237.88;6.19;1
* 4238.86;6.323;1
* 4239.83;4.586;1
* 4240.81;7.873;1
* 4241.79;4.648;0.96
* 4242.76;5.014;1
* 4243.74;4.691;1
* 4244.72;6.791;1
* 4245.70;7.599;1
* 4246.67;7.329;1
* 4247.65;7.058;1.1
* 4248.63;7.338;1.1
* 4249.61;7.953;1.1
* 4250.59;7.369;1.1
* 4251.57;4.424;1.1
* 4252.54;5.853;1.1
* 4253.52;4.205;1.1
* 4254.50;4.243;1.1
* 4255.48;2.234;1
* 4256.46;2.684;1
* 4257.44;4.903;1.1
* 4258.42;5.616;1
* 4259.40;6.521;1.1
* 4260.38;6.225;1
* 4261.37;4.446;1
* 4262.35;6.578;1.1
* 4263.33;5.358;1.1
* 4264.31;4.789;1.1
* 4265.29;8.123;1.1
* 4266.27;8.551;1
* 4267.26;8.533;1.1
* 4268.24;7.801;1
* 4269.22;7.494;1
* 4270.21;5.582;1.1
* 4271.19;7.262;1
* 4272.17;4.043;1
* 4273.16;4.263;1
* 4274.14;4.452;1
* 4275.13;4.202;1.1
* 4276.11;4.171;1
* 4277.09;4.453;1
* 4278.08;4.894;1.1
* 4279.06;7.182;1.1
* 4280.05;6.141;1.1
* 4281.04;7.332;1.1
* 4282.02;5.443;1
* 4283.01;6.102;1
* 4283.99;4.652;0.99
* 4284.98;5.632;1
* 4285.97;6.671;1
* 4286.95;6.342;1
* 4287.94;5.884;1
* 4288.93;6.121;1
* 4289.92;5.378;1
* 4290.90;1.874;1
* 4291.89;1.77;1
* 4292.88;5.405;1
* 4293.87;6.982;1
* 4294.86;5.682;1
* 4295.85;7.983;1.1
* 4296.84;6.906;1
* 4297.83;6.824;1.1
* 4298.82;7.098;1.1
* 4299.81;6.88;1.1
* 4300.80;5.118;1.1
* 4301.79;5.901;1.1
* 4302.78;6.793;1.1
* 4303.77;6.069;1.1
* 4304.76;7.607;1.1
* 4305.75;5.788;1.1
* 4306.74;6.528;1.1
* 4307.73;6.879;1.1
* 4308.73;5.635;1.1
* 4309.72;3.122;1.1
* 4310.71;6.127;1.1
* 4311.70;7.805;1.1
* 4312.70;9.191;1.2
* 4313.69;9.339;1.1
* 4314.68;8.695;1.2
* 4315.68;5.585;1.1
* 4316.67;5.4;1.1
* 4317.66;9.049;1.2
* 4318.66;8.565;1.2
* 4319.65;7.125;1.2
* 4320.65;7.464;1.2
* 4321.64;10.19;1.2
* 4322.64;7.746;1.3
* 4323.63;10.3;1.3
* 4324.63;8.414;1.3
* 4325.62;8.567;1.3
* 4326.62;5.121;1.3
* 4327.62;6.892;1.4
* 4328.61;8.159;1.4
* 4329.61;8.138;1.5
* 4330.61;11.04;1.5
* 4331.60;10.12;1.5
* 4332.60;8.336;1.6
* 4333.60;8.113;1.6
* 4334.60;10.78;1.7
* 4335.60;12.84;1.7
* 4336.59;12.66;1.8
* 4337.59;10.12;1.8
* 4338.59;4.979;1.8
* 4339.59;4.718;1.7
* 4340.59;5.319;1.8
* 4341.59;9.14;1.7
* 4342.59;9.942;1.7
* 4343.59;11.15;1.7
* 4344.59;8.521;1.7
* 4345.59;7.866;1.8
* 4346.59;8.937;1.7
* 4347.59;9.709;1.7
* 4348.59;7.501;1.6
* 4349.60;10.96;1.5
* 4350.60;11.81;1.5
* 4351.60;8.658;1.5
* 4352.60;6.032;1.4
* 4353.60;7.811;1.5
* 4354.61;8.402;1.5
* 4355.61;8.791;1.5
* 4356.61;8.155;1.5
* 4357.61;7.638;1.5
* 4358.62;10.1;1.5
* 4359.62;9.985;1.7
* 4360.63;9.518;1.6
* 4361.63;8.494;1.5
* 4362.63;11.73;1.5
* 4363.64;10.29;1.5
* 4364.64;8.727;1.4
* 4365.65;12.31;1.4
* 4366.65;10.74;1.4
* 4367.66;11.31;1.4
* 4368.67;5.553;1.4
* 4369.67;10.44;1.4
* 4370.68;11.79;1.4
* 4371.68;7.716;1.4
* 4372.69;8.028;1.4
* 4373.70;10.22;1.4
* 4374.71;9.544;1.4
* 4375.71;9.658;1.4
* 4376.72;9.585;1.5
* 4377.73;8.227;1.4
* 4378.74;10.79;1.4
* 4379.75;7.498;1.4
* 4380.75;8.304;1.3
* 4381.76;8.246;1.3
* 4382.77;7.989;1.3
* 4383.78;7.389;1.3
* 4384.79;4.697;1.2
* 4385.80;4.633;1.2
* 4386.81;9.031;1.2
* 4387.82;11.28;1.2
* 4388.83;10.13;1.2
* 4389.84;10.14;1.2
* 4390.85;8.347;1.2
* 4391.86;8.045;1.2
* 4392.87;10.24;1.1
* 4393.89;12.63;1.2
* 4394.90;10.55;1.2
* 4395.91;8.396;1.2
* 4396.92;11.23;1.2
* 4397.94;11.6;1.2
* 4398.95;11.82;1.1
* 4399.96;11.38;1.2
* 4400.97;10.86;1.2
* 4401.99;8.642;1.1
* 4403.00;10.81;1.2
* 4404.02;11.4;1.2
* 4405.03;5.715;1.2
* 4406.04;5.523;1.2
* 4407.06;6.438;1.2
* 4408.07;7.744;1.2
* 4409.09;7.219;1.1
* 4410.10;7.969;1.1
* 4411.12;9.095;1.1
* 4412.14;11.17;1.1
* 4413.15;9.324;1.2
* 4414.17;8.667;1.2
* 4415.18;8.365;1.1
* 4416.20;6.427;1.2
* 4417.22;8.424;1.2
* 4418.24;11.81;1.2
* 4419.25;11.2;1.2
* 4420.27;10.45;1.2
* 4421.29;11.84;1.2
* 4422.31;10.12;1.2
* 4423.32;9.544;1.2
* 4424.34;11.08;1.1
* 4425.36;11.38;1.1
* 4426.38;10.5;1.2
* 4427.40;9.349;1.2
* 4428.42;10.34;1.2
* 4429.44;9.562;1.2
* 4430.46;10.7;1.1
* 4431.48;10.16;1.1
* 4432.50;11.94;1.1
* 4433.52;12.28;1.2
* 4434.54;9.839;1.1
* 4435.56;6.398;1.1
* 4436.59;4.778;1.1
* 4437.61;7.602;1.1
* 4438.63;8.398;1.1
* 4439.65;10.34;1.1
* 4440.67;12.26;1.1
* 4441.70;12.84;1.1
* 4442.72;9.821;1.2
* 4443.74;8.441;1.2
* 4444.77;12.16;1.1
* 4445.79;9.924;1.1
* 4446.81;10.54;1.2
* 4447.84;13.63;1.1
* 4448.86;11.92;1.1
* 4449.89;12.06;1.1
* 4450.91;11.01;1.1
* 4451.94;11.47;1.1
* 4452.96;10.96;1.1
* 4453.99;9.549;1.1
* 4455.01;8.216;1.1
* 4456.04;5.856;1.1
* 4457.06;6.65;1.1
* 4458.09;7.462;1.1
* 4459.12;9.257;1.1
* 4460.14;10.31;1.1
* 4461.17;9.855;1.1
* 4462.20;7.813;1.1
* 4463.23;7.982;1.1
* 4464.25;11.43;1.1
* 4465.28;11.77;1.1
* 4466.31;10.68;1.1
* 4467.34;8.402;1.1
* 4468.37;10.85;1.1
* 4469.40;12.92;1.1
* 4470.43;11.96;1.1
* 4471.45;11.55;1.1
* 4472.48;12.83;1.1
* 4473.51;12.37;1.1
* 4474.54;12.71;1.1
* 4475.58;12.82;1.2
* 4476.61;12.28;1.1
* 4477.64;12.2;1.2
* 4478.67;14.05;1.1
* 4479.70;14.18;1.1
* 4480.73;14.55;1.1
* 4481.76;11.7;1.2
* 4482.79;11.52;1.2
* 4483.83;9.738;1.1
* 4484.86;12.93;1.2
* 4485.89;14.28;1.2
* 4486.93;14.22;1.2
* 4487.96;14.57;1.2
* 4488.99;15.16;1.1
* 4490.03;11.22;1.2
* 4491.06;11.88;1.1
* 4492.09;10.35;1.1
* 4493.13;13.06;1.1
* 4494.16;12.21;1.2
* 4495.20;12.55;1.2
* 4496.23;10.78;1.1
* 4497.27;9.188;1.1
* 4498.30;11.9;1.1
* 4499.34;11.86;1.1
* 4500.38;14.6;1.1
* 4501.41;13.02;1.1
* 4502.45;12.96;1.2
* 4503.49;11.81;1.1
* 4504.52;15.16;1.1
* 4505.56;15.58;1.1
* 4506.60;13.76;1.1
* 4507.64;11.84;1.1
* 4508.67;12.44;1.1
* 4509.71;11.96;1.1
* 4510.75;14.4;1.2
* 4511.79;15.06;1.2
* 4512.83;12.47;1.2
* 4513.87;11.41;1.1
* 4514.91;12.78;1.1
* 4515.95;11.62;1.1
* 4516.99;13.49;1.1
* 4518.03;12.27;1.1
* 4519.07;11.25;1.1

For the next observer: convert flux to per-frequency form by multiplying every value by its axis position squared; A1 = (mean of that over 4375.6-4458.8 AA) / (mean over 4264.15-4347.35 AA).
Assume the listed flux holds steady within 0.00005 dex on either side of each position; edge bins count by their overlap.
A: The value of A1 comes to 1.4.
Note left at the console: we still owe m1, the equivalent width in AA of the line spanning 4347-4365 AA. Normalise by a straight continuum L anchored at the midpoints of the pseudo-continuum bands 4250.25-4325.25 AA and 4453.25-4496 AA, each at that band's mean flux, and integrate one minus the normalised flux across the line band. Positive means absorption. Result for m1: -2.34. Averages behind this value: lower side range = 6.19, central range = 9.13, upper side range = 11.4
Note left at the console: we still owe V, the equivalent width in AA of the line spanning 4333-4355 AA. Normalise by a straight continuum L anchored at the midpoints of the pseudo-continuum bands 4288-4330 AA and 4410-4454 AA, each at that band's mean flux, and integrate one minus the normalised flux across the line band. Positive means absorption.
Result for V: -3.3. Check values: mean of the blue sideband 6.8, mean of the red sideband 10.2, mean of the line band 8.9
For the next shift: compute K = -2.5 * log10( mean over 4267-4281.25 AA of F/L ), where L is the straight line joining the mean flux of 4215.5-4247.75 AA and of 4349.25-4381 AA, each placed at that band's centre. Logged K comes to 0.043 mag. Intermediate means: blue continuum 4.48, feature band 5.78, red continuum 9.34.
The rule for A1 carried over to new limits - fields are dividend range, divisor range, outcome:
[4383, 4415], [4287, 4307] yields 1.60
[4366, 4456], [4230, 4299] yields 1.84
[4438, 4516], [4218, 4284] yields 2.52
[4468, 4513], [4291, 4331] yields 1.96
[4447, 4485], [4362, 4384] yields 1.22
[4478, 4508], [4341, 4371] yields 1.45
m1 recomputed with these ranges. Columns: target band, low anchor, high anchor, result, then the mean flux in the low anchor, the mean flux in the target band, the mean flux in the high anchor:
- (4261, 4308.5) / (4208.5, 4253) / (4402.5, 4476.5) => 2.6 AA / 5.06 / 5.96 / 9.93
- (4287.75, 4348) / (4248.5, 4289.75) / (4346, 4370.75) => 2.3 AA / 5.75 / 7.49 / 9.37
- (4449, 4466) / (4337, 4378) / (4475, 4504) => 3.1 AA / 9.04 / 9.55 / 12.6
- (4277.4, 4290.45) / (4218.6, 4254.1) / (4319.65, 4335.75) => 1.6 AA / 4.67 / 5.95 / 8.75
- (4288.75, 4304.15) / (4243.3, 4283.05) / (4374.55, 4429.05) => 2.1 AA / 5.86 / 5.79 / 9.31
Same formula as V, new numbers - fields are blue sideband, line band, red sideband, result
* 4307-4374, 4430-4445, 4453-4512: 1.3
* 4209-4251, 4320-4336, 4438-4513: -2.5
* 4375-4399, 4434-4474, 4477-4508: 4.9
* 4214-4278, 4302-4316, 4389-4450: 0.0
